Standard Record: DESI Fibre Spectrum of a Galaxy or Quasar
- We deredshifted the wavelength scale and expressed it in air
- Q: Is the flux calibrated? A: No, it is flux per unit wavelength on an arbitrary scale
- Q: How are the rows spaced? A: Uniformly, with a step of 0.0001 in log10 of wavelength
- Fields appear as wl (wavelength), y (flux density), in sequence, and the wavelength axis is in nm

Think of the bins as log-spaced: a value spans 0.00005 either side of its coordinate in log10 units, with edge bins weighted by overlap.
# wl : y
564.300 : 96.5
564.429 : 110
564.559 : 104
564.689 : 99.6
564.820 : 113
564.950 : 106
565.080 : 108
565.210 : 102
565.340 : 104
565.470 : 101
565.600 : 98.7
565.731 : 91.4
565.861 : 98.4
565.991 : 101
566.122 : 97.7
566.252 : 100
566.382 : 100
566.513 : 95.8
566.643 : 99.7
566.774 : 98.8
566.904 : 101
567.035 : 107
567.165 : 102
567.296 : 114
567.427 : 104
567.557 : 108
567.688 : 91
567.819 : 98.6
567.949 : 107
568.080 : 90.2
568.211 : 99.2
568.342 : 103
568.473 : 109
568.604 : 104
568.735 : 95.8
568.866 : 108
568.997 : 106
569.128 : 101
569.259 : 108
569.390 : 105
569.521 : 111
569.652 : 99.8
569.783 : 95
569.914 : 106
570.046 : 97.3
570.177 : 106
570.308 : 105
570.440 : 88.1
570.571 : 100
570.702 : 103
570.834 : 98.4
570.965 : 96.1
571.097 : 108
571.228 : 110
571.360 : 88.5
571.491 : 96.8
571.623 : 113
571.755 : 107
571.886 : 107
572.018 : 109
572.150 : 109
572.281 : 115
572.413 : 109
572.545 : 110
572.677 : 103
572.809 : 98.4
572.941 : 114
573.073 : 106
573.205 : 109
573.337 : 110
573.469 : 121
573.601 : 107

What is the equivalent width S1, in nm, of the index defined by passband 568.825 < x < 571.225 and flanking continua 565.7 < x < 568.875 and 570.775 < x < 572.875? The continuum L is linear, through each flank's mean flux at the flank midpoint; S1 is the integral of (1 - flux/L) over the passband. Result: 0.02 nm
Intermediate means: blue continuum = 101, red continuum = 105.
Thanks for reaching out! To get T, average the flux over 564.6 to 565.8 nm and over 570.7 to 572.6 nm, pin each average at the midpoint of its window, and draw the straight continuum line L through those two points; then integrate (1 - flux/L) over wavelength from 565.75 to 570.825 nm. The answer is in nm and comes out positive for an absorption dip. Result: 0.11 nm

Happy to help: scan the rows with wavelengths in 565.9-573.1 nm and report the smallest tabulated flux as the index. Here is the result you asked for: 88.1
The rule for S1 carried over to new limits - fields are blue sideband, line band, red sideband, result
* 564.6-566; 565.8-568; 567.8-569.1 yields 0.02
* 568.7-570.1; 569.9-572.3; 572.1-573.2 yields 0.06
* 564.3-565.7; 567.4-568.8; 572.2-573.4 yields 0.06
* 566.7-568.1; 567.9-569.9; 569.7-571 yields -0.04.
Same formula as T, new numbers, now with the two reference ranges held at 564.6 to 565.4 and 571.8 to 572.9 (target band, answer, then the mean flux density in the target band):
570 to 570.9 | 0.062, 99.8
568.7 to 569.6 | 0.012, 105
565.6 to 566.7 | 0.080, 98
